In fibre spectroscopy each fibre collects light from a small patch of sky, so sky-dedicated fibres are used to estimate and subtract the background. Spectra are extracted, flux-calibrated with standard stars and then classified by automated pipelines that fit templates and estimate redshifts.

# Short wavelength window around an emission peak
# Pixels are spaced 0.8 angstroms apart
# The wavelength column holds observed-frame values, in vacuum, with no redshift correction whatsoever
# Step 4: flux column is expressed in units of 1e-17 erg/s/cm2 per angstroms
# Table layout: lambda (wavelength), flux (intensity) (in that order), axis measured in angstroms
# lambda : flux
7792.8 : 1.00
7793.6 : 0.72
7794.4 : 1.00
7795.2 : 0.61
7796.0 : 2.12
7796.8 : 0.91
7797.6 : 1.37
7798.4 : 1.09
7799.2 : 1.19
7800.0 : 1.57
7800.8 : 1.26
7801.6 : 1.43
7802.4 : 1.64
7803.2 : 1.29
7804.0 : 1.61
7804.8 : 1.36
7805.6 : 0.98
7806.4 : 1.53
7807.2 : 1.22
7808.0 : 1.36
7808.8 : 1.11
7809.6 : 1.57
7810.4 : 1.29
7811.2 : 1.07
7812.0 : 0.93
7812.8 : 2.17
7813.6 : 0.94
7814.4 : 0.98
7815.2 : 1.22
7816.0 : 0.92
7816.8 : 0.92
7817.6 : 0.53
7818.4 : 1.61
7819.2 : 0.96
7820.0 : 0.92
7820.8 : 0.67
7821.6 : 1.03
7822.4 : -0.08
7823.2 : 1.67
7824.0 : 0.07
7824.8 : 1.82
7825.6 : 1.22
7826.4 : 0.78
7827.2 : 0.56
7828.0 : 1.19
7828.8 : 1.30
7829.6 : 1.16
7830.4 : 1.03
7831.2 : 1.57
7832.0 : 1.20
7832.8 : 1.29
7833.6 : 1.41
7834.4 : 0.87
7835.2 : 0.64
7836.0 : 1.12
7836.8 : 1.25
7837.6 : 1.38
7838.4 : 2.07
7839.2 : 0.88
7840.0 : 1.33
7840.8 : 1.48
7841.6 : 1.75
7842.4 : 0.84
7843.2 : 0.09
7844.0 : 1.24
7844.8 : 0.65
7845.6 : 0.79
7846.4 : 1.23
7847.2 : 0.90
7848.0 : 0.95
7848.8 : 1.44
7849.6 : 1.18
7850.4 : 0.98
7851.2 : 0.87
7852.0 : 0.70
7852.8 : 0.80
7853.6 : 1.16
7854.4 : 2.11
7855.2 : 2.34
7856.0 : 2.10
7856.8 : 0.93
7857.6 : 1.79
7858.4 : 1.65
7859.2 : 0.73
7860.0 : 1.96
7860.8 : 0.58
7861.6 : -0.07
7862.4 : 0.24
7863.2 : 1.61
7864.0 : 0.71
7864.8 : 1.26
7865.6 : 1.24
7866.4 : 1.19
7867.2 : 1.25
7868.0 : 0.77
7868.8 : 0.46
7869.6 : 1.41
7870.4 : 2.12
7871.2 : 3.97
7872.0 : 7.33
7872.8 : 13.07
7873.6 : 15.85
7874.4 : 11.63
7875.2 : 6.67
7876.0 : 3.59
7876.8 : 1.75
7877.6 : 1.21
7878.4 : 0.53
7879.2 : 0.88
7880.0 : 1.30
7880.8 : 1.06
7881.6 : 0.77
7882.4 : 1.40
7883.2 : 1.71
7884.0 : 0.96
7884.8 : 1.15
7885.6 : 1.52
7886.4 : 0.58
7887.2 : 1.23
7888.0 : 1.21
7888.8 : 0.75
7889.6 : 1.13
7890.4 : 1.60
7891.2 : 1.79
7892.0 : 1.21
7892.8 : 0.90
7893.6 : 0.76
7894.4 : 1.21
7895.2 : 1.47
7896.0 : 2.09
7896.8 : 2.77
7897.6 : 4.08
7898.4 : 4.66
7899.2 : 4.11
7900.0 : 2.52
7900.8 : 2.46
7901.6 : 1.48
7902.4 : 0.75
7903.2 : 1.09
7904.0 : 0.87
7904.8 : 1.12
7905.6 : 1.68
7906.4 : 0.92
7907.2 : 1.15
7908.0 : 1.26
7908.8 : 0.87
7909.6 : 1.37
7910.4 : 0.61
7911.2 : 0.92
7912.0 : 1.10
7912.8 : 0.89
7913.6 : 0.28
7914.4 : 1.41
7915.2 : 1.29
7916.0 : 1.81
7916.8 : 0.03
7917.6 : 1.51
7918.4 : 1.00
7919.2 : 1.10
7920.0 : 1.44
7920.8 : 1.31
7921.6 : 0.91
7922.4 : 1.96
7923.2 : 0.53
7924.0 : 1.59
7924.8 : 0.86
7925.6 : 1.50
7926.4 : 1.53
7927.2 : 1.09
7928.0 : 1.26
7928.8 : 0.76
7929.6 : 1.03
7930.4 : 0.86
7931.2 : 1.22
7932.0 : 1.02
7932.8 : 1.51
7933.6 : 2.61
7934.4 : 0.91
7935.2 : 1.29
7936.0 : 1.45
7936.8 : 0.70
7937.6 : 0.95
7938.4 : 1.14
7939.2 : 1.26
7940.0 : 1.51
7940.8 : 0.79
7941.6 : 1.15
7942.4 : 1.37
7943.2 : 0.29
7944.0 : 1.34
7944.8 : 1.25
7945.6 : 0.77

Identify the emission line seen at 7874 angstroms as H-alpha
